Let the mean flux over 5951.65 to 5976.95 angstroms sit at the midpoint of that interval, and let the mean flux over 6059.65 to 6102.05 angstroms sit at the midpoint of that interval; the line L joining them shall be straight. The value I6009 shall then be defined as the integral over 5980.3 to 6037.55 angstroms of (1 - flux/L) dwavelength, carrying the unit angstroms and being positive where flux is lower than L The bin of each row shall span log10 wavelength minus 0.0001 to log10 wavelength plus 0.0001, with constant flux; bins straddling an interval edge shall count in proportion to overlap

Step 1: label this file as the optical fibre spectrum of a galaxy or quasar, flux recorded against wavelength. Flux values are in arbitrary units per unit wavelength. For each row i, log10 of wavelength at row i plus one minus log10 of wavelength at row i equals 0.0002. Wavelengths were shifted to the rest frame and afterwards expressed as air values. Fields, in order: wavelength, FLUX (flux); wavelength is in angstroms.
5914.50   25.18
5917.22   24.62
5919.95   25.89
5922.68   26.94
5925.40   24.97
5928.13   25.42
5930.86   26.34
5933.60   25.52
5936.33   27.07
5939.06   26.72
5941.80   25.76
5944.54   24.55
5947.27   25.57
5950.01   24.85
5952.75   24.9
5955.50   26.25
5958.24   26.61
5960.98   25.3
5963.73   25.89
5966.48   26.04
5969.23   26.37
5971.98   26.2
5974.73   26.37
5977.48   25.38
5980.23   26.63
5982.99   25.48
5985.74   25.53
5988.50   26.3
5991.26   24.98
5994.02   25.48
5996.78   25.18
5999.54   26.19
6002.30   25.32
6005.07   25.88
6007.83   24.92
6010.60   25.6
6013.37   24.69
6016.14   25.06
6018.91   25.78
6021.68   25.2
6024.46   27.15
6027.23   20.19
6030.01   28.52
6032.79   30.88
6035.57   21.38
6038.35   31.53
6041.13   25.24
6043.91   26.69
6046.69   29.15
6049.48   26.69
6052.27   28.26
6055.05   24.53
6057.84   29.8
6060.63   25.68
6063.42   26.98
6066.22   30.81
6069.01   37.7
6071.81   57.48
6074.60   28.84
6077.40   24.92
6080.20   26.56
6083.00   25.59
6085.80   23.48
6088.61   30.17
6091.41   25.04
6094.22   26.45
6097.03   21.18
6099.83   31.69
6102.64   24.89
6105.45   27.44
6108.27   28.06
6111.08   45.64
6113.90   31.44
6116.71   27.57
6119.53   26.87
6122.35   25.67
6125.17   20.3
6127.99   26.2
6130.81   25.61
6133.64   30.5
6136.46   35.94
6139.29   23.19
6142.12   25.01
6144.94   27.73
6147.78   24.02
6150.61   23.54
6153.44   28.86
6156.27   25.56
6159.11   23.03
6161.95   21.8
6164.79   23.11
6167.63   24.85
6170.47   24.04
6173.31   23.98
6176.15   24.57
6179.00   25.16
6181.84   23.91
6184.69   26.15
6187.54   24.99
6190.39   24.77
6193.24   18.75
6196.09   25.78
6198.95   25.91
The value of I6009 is 3.6 angstroms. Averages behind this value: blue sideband 26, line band 25.6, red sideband 29.4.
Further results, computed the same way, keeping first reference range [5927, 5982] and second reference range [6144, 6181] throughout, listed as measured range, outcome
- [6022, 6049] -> -1.4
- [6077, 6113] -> -4.2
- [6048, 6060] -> -0.9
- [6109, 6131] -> -3.5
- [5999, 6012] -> 0.0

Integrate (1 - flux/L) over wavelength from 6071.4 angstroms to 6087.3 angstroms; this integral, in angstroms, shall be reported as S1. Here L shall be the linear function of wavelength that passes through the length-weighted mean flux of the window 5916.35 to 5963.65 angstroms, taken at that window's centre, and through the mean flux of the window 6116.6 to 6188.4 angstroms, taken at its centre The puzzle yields -2.5 angstroms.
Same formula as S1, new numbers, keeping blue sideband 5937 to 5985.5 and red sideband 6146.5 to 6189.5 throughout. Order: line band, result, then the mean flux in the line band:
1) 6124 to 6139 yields -1.7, 27.5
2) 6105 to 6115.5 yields -3.7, 33.6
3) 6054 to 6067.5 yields -1.3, 27.6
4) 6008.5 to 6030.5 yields 0.3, 25.1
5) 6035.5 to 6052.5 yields -1.4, 27.3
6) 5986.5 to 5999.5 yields 0.0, 25.6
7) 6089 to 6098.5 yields 0.0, 24.9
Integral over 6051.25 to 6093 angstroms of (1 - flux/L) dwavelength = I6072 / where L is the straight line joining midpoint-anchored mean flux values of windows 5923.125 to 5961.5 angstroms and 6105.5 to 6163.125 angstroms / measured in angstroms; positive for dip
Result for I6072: -4.5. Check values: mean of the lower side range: 25.7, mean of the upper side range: 27.3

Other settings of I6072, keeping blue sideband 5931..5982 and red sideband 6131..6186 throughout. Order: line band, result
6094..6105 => -0.2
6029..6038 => -0.6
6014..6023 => 0.2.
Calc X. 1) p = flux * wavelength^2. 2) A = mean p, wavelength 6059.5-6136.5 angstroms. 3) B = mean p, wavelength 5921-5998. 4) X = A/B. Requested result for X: 1.18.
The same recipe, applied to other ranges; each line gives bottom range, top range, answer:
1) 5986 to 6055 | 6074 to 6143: 1.09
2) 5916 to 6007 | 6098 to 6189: 1.09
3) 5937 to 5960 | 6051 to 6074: 1.32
